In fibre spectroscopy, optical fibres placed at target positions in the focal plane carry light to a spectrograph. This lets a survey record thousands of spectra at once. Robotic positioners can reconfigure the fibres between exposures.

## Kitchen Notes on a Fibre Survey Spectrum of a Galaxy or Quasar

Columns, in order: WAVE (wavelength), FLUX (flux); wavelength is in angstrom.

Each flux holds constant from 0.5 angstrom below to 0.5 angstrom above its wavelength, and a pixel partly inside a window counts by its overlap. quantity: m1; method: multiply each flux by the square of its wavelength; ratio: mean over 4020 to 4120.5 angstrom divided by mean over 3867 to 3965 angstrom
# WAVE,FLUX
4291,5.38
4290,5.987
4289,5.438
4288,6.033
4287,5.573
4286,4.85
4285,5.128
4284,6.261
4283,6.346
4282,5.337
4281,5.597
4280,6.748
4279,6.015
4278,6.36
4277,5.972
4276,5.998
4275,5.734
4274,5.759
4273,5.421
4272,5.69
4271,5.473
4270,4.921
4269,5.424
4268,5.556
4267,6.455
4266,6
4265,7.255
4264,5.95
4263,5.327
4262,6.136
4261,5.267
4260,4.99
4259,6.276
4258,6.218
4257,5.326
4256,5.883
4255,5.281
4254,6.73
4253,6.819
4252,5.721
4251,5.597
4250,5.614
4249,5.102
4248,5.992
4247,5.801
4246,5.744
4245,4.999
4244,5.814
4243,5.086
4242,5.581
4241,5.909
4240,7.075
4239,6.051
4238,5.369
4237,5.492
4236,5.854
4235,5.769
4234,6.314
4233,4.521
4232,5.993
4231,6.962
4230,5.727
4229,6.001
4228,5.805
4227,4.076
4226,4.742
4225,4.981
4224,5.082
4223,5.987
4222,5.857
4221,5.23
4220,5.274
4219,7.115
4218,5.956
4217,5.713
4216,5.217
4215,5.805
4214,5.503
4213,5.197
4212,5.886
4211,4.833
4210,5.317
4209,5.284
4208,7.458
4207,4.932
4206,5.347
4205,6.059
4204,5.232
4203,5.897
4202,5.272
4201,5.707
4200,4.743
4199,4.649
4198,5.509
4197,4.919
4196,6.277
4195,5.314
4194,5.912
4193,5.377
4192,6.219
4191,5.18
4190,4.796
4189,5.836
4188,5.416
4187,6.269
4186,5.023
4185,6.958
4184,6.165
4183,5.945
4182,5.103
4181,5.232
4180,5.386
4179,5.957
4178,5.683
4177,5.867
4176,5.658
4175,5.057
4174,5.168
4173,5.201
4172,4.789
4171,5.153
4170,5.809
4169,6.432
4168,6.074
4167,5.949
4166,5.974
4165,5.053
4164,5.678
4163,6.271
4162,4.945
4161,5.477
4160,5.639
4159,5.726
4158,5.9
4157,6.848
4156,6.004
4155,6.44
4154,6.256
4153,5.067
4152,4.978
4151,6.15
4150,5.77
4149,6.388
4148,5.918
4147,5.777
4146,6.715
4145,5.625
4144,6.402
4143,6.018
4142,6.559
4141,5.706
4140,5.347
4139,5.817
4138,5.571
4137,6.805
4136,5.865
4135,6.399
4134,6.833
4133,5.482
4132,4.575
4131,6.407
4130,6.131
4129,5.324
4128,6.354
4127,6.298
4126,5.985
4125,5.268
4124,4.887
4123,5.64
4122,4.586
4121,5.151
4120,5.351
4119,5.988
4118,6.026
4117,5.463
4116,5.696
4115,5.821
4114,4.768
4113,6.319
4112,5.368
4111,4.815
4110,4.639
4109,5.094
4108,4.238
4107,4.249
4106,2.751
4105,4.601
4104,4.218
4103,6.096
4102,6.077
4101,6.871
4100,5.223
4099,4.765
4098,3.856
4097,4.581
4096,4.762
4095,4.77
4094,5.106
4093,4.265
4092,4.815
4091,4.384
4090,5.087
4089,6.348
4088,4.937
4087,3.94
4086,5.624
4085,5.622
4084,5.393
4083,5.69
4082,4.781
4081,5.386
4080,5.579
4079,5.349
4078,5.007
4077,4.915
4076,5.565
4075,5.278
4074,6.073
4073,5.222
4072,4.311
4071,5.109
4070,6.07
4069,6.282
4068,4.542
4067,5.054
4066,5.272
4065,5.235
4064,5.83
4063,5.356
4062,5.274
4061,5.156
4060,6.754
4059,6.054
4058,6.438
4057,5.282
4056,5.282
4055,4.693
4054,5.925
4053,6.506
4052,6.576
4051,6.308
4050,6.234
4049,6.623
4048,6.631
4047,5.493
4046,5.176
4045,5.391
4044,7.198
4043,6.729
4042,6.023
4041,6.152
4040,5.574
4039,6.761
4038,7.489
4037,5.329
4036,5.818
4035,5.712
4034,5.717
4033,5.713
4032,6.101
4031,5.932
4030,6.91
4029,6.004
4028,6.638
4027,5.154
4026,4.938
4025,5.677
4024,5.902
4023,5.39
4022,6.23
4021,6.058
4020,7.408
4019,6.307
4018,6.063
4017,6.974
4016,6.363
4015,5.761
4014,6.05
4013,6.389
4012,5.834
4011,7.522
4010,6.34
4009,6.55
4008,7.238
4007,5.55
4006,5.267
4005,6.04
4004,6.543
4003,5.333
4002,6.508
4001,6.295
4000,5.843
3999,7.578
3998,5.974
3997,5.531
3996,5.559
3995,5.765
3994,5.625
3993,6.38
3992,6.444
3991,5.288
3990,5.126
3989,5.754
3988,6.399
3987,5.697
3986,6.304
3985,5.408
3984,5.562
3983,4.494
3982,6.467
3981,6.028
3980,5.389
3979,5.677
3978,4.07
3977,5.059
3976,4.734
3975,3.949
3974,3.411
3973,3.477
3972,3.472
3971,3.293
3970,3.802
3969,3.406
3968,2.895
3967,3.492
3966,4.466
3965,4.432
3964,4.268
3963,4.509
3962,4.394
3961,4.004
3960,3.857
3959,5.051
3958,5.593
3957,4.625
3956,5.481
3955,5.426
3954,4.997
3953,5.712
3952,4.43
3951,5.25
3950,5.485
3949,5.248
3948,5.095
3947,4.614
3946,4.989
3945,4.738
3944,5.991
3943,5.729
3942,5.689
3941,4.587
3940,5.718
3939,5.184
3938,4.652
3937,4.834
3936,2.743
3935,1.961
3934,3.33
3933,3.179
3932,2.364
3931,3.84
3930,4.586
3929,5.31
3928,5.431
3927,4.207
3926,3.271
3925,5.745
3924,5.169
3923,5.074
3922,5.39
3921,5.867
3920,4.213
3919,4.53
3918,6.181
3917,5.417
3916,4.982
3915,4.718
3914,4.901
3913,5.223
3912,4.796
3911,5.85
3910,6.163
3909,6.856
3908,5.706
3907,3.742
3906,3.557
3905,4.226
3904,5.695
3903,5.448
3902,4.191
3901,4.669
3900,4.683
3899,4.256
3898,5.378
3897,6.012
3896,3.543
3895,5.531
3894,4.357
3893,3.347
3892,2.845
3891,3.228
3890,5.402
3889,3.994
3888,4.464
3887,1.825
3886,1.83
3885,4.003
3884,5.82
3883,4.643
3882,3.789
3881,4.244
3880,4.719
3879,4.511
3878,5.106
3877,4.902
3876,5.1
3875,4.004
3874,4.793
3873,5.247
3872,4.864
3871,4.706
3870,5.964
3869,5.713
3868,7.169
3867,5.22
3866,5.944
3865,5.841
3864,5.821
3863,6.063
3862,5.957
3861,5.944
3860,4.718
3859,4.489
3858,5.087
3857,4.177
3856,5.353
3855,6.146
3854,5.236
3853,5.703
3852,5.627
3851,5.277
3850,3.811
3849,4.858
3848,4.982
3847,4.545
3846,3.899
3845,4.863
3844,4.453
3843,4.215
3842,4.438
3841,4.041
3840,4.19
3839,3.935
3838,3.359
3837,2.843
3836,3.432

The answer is 1.26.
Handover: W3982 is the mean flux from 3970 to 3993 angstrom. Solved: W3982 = 5.07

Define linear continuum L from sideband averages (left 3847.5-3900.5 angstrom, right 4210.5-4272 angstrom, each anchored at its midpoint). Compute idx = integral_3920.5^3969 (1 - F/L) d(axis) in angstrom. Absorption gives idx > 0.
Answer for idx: 3.6 angstrom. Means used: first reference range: 4.83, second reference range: 5.7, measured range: 4.63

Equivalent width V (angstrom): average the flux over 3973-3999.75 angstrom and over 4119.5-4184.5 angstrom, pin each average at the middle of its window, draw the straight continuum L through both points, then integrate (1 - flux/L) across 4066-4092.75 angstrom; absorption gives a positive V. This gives 1.9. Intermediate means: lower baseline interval 5.49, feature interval 5.24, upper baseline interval 5.75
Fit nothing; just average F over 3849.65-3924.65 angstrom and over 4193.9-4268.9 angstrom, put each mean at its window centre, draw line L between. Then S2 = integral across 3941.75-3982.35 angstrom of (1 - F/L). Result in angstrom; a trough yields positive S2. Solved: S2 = 3.2 angstrom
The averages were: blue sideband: 4.92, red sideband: 5.67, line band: 4.69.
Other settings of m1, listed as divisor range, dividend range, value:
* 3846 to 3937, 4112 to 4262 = 1.38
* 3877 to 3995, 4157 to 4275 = 1.37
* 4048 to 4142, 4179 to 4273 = 1.11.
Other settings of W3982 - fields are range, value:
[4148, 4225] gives 5.64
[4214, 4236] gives 5.63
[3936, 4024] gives 5.35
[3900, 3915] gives 5.05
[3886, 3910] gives 4.46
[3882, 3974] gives 4.57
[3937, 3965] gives 5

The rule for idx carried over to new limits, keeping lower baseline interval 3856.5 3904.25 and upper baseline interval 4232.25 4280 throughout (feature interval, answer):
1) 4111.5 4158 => -3.1 angstrom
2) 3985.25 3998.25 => -1.9 angstrom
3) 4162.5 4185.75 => -0.4 angstrom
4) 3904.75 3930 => -1.0 angstrom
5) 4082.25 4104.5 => 1.0 angstrom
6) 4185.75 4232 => 0.9 angstrom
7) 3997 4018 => -4.8 angstrom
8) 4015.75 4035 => -3.4 angstrom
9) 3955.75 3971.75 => 2.6 angstrom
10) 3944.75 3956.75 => -0.4 angstrom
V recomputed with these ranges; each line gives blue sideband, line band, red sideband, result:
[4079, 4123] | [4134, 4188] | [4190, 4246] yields -4.7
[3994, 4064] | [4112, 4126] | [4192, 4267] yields 1.0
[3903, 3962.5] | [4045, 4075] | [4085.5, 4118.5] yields -4.2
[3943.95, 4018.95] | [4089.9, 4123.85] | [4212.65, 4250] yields 2.7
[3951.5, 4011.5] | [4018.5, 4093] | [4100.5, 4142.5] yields -4.5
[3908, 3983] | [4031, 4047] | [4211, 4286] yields -3.2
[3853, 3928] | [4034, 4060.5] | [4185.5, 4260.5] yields -4.2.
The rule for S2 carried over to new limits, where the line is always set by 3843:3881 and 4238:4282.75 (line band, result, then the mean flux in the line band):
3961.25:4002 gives 2.2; 5.05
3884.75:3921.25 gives 4.0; 4.63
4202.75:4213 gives 0.2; 5.6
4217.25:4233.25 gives 0.4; 5.6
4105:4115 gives 1.5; 4.75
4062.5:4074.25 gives 0.3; 5.35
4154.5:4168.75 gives -0.6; 5.87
